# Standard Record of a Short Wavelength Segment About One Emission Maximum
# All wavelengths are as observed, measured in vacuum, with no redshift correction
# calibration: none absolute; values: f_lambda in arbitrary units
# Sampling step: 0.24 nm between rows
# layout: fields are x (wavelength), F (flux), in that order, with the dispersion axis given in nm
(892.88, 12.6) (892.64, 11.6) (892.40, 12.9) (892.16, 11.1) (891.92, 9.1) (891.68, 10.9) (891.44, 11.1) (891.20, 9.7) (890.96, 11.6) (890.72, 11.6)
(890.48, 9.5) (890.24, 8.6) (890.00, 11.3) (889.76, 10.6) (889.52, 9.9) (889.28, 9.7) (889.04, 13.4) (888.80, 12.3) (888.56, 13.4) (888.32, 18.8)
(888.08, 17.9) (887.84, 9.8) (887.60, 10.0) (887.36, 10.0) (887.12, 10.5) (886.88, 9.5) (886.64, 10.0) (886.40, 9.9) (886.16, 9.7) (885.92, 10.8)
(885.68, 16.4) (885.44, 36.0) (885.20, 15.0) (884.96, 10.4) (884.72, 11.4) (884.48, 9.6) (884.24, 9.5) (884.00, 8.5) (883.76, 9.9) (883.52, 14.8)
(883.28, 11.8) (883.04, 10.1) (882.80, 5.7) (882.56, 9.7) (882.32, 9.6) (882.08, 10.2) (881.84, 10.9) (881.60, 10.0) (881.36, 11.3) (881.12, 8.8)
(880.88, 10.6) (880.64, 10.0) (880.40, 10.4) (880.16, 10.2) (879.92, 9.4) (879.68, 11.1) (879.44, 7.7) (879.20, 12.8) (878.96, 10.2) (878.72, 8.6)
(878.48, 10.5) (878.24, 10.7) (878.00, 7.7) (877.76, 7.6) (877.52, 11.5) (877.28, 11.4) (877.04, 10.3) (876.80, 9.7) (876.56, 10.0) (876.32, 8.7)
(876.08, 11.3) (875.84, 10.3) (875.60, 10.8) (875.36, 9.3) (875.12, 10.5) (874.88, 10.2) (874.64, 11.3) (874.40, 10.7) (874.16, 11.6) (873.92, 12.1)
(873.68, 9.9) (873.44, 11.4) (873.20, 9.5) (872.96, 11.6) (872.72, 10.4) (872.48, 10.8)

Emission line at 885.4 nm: Halpha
